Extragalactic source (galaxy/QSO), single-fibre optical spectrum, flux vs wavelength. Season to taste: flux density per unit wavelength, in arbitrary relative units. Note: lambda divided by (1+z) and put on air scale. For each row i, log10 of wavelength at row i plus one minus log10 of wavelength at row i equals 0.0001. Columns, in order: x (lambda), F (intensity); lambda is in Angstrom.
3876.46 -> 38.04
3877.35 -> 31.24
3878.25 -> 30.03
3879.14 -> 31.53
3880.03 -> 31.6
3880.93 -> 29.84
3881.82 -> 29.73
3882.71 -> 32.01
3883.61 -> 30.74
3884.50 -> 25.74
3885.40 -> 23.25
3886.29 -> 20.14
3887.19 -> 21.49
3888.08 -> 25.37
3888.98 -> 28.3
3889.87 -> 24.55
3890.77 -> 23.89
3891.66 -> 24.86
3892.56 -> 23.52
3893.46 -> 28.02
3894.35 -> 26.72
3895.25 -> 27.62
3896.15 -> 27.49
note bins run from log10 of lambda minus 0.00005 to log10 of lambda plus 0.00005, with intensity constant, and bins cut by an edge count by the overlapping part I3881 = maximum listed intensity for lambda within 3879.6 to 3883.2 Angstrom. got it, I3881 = 32.01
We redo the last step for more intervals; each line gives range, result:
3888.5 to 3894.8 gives 28.3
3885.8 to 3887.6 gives 21.49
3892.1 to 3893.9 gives 28.02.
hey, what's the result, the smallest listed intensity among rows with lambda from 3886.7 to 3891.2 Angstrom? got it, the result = 21.49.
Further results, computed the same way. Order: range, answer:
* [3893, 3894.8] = 26.72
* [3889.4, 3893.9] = 23.52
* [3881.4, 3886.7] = 20.14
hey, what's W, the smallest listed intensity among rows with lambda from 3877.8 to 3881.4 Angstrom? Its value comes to 29.84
